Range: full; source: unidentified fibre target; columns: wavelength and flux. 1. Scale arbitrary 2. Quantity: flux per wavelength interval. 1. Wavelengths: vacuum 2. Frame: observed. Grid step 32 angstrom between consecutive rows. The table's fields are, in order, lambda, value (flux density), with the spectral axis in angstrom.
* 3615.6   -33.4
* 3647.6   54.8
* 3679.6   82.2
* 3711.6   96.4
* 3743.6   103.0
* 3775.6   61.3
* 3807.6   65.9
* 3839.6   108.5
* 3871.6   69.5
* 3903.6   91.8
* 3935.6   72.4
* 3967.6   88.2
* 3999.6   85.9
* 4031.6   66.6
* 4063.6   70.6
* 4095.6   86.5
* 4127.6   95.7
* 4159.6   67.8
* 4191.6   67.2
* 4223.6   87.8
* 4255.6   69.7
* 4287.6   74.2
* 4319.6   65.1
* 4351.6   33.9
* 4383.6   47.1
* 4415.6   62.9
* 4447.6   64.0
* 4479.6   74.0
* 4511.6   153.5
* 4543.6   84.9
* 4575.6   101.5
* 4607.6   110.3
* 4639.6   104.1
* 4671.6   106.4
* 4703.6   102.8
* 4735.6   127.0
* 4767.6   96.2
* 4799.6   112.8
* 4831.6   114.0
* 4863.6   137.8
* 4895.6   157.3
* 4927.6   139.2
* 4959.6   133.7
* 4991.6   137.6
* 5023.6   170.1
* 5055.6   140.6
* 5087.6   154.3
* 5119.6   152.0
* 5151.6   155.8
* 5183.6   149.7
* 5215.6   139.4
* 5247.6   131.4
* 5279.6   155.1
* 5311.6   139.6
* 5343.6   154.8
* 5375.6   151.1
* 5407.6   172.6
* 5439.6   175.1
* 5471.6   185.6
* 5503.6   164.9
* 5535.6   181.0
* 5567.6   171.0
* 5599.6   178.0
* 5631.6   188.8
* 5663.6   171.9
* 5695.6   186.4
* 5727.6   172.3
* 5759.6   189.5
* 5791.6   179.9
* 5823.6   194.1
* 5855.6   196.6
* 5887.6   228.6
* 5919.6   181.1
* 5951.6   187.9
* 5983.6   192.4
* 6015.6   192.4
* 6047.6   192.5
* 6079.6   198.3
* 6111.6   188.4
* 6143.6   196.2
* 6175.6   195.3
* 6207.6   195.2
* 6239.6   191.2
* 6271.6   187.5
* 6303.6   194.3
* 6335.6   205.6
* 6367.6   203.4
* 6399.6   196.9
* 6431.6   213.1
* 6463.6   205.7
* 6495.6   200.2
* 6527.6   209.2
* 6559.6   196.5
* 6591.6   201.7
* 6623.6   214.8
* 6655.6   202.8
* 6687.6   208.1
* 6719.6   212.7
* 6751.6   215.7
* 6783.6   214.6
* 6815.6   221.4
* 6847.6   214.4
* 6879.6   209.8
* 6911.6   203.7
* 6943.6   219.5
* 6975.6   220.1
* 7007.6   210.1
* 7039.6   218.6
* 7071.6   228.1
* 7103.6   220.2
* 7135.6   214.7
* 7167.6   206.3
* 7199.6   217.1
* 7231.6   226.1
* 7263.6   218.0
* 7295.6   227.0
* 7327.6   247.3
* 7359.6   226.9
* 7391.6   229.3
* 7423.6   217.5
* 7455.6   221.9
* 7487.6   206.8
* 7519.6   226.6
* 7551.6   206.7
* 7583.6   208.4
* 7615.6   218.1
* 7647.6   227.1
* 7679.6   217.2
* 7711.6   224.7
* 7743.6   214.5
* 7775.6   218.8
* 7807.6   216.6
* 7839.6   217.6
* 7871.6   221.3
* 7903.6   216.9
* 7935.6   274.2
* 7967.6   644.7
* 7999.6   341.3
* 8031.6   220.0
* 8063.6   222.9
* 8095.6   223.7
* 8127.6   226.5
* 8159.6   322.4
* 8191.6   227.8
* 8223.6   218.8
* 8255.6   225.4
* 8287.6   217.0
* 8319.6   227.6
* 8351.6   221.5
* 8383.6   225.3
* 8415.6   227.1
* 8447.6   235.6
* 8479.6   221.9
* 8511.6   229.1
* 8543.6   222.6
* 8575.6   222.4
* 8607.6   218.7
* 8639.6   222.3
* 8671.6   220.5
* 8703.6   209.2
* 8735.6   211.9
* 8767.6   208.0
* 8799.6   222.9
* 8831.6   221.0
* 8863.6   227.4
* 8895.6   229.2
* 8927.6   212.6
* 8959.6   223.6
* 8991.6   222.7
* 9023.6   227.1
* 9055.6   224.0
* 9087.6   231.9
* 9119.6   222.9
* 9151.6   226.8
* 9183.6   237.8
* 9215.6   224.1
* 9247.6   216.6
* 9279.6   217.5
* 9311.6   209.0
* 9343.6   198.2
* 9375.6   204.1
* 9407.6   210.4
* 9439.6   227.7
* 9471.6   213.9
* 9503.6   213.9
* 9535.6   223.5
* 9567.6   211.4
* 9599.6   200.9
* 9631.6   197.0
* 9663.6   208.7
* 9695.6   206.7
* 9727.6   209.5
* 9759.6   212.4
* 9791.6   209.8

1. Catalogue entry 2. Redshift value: 0.21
